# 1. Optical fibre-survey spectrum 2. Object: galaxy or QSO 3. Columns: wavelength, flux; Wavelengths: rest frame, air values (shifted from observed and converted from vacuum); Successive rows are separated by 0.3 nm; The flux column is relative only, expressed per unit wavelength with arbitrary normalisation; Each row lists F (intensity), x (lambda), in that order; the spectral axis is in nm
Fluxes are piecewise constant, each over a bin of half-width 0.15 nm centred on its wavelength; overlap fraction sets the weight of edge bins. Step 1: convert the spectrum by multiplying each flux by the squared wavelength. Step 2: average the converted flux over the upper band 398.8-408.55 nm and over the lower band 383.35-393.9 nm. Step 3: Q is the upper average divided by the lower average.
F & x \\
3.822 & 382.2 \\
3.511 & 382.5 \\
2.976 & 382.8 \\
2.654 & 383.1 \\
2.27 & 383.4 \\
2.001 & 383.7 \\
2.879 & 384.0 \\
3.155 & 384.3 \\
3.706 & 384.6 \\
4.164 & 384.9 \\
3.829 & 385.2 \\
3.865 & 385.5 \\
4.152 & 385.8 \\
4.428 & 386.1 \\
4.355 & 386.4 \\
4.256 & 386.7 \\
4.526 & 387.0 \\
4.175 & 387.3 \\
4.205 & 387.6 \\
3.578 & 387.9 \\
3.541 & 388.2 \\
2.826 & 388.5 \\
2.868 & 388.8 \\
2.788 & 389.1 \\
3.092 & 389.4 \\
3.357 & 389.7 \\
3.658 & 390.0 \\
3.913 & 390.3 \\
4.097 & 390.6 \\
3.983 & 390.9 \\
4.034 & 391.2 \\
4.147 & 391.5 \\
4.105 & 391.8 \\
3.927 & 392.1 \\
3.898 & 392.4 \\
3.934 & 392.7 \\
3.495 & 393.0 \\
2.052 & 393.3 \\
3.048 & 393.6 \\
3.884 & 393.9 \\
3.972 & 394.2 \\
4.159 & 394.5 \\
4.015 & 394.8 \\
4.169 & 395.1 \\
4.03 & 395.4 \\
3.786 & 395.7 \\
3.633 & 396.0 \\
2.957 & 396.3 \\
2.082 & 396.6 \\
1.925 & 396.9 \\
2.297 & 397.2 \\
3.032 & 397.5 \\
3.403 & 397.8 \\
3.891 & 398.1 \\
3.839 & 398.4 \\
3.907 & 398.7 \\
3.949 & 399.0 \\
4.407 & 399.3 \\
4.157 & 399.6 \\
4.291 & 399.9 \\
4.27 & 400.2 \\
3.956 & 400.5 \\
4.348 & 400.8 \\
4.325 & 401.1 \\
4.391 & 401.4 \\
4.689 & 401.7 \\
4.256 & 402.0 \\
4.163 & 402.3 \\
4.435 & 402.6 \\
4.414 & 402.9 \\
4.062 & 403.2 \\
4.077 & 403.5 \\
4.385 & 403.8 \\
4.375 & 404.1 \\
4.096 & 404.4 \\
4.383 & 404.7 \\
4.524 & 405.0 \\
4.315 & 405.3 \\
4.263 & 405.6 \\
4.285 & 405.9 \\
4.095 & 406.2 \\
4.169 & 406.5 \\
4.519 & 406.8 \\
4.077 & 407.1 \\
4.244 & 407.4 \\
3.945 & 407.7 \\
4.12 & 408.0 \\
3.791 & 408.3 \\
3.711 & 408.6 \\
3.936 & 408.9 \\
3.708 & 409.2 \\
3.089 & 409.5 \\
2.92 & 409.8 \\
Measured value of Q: 1.26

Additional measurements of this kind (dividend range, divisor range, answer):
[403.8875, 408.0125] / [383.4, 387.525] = 1.25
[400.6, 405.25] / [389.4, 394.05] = 1.24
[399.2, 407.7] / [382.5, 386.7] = 1.36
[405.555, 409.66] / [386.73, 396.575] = 1.18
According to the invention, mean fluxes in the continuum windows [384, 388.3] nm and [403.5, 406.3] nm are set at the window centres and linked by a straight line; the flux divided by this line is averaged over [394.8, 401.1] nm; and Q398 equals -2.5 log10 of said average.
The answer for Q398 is 0.148 mag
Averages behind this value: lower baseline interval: 3.96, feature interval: 3.64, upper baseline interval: 4.29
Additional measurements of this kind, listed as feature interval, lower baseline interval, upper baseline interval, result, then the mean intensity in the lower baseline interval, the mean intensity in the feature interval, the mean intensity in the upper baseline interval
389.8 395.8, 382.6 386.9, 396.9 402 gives -0.03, 3.49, 3.81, 3.9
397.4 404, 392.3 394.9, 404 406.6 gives -0.03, 3.59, 4.13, 4.28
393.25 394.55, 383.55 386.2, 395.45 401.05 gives 0.03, 3.56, 3.47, 3.58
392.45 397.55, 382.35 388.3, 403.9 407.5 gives 0.18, 3.61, 3.34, 4.28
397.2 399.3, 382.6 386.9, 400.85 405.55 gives 0.13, 3.49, 3.62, 4.33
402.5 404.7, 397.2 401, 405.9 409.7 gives -0.09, 3.89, 4.27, 3.95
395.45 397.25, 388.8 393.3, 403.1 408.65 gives 0.31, 3.66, 2.88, 4.19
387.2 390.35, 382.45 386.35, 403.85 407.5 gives 0.04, 3.37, 3.43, 4.28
